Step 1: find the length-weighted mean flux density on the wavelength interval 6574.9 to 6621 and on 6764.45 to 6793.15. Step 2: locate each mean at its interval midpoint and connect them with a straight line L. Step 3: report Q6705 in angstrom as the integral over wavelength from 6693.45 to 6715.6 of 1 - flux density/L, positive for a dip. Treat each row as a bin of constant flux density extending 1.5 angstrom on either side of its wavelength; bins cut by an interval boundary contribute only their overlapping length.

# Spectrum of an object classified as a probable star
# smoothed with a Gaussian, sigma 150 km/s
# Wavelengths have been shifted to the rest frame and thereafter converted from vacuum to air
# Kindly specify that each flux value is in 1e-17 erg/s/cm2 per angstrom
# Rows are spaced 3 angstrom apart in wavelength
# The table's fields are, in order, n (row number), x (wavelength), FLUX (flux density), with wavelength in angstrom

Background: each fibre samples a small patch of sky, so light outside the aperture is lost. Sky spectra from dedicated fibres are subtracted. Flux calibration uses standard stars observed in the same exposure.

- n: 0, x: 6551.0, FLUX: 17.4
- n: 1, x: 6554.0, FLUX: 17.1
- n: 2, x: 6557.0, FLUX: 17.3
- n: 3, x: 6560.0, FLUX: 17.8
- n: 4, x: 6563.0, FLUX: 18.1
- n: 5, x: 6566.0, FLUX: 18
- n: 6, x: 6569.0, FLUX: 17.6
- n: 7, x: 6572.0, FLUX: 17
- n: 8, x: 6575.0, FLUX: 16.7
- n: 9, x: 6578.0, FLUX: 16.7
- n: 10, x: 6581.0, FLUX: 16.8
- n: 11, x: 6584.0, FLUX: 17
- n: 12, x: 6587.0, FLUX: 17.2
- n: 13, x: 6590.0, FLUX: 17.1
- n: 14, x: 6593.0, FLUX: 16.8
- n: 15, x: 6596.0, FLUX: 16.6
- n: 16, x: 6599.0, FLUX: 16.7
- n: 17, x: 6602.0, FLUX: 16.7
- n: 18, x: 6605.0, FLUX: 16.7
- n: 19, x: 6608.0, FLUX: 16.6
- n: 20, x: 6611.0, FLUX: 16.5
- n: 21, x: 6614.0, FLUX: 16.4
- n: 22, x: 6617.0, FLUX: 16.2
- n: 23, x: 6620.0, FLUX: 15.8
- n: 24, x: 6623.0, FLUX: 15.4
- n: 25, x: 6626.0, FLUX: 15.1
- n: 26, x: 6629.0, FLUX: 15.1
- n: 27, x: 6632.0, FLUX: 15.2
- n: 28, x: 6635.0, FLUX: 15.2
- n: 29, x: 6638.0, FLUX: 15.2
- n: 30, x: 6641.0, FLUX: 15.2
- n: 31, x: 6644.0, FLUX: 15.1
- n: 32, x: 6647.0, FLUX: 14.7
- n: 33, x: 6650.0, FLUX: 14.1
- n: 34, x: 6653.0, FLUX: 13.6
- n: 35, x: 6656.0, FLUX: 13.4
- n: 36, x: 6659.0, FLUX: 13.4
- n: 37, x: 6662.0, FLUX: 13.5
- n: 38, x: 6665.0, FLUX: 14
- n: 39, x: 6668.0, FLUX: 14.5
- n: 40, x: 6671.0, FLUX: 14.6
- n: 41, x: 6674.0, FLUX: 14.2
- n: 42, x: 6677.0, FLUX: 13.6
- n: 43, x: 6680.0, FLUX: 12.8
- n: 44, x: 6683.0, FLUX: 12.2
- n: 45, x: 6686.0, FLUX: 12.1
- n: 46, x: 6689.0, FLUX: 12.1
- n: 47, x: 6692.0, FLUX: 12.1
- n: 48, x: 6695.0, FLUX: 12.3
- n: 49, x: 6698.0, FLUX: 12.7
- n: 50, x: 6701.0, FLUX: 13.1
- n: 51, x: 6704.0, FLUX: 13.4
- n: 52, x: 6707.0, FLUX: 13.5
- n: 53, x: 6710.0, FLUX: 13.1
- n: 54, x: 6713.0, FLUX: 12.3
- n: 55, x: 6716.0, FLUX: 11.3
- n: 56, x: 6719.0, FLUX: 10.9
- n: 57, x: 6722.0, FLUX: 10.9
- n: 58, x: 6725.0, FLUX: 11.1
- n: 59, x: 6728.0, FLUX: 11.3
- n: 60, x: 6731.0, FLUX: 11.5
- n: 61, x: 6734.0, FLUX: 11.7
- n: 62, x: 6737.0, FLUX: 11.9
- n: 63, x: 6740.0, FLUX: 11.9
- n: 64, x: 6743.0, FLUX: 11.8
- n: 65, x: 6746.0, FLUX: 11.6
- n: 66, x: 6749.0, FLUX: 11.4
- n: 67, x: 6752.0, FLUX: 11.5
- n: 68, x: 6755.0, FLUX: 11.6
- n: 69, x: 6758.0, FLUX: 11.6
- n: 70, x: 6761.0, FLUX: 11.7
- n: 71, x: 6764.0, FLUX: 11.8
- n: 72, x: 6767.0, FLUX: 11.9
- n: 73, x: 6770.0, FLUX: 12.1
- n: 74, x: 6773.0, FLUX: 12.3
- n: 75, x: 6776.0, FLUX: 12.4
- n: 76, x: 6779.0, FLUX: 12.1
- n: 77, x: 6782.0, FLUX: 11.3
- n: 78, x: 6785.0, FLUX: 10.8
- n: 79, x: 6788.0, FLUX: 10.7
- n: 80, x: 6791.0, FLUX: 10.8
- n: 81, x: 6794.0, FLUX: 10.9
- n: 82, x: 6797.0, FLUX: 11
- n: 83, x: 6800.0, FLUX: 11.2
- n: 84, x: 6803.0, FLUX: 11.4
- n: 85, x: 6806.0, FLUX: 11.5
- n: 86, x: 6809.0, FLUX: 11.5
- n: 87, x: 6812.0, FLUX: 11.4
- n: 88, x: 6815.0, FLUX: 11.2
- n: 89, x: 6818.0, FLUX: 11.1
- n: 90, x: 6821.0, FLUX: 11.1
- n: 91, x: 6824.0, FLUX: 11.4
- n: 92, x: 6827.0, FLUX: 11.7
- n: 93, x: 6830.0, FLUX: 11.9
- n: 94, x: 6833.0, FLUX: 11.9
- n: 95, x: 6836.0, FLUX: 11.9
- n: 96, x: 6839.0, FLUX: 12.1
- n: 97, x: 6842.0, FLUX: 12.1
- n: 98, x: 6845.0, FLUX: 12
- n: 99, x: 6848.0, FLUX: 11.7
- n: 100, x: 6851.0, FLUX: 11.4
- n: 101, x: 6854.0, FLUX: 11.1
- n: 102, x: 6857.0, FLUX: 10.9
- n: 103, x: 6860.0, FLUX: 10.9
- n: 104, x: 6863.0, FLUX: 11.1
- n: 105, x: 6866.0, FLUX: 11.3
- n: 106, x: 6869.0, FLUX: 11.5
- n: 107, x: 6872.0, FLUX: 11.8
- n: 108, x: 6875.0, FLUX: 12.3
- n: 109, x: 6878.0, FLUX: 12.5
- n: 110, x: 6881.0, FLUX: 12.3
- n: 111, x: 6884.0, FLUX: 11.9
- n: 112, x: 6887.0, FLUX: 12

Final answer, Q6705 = 1.4 angstrom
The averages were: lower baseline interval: 16.7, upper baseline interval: 11.6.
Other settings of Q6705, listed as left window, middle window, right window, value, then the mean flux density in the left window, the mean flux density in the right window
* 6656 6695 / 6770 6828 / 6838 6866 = 3.0 angstrom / 13.2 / 11.5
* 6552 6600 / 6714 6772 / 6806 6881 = 8.9 angstrom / 17.2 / 11.6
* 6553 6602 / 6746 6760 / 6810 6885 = 2.1 angstrom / 17.1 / 11.6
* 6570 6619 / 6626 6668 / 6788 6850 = 2.8 angstrom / 16.7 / 11.5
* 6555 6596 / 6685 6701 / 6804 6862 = 2.5 angstrom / 17.2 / 11.5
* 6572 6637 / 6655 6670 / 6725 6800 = 0.8 angstrom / 16.3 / 11.6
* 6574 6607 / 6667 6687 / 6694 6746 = 0.3 angstrom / 16.8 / 12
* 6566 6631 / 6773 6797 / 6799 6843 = 2.0 angstrom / 16.5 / 11.6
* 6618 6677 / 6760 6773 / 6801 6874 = 0.7 angstrom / 14.6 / 11.5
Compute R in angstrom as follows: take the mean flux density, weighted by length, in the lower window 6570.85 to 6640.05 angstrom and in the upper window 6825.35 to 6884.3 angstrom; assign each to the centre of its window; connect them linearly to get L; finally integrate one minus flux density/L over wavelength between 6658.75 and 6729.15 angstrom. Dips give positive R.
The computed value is 9.5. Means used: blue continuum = 16.3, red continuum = 11.7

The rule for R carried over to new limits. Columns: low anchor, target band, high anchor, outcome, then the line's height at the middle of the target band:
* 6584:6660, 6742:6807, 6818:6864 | 6.4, 12.8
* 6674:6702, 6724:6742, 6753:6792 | 0.8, 12.1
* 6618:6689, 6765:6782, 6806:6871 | 0.5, 12.5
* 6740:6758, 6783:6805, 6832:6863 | 1.1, 11.6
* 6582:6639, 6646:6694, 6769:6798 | 3.8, 14.6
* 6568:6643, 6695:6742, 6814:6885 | 6.9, 14.1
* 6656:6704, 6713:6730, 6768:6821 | 1.8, 12.5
